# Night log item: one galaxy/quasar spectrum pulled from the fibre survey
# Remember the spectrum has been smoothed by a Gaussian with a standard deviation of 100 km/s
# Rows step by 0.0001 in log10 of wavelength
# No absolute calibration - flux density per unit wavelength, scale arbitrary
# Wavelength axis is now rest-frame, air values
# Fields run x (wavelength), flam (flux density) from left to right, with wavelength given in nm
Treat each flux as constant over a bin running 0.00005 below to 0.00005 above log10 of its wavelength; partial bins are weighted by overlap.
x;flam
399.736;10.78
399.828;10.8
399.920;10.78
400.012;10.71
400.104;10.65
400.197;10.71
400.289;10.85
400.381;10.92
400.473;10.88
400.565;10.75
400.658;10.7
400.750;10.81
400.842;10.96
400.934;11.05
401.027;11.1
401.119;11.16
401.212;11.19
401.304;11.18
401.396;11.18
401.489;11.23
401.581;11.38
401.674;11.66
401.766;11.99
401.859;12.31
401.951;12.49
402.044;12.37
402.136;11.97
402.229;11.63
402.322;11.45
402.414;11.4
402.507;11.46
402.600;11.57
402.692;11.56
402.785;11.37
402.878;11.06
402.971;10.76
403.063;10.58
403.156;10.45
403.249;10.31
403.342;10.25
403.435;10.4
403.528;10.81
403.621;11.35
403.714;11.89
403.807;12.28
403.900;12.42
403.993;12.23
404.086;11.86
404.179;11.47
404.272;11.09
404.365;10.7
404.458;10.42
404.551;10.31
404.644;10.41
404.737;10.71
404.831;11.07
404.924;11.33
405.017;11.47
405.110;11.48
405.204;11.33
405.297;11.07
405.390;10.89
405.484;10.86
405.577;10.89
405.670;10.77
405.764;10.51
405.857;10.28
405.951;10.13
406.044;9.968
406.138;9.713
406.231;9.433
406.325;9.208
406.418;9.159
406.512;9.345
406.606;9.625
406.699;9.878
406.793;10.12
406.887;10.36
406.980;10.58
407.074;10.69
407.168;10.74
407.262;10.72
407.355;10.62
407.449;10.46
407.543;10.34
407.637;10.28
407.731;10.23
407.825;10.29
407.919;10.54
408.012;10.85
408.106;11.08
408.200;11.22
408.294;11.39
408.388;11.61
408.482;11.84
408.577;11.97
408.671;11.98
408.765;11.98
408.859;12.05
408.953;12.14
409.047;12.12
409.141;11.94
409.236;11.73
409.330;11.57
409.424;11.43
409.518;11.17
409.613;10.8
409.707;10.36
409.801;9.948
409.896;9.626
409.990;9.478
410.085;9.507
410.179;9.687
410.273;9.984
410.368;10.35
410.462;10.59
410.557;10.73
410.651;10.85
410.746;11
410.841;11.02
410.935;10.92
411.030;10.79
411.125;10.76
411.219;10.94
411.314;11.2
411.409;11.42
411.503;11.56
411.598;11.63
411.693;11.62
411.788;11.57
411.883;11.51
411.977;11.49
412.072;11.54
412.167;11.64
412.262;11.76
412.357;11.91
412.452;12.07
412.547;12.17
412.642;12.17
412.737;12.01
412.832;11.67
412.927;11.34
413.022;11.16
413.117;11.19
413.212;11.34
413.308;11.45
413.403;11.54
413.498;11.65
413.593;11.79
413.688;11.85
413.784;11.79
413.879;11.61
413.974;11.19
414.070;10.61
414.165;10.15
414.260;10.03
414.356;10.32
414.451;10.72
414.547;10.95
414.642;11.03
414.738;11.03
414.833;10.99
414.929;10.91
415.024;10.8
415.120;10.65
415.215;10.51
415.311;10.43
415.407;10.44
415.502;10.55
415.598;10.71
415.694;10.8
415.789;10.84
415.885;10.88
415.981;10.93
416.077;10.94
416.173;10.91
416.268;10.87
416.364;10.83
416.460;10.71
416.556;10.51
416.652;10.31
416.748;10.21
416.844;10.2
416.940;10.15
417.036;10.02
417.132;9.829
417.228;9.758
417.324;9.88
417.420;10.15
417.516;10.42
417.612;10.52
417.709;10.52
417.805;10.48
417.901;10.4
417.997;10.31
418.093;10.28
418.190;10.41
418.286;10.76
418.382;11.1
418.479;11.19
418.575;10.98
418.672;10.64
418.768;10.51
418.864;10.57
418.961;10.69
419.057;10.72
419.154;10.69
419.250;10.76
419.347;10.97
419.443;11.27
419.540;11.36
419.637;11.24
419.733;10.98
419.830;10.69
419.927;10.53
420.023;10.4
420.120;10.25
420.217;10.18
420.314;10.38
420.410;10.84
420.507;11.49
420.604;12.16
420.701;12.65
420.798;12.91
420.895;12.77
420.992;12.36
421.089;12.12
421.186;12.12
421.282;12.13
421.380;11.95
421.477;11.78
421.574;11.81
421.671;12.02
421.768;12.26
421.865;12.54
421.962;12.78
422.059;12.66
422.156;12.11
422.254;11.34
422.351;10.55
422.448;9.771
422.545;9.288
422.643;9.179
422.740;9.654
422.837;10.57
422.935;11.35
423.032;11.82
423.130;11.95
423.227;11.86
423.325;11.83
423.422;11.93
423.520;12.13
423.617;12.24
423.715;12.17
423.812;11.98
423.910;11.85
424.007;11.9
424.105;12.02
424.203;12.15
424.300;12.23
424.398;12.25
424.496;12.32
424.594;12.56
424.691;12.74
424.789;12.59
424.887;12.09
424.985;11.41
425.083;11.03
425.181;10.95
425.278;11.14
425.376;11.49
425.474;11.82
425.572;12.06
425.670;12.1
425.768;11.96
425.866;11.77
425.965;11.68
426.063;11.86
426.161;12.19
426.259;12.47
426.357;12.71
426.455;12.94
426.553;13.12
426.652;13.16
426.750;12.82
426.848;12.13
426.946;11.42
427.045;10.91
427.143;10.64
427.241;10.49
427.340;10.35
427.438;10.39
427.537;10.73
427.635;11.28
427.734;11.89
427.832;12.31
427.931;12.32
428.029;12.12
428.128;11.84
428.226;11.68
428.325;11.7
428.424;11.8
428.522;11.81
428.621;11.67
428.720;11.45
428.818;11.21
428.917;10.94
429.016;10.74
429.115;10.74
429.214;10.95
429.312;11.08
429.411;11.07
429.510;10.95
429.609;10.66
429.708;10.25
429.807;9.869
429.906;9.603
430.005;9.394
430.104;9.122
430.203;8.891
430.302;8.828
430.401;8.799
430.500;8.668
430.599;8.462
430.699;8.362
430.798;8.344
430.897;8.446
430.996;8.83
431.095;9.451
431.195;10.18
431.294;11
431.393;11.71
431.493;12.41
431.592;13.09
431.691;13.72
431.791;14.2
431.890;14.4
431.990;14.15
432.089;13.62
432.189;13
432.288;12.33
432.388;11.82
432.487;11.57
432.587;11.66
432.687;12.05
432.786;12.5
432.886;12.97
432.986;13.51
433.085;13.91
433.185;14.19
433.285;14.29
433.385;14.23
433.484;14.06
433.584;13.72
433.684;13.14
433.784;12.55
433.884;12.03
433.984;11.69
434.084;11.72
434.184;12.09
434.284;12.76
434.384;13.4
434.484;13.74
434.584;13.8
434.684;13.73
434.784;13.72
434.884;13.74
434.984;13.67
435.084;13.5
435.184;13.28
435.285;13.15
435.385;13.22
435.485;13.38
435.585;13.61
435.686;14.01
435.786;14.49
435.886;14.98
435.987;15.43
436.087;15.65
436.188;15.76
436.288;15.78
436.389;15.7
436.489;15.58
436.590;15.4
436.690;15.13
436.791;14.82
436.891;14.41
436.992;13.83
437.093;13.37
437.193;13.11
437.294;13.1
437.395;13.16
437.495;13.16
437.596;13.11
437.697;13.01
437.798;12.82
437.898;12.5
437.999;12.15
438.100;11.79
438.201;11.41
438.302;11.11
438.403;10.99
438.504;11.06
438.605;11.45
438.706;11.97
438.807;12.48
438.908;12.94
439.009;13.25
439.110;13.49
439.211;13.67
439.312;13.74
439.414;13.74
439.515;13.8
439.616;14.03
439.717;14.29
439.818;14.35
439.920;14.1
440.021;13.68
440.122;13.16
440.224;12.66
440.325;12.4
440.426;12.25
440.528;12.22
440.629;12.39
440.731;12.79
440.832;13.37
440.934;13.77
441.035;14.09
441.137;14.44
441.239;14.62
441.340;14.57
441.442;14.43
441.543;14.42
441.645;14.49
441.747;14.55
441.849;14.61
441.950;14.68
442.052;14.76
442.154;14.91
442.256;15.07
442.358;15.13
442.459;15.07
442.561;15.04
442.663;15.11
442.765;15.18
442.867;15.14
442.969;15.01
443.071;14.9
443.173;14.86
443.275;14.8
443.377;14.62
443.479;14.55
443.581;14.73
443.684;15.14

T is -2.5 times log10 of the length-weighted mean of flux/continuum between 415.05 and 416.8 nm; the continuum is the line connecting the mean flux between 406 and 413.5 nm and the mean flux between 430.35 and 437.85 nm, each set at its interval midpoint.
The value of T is 0.08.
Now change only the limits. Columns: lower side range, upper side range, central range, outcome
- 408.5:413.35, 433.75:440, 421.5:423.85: 0.07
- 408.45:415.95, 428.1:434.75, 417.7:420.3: 0.06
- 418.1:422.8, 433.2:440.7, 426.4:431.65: 0.14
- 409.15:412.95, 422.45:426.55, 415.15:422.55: 0.05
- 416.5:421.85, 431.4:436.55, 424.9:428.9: 0.05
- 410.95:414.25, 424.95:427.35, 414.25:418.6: 0.10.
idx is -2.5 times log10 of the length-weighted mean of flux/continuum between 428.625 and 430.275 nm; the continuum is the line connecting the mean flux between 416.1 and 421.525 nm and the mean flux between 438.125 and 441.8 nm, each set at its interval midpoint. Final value 0.16 mag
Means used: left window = 10.9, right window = 13.2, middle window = 10.4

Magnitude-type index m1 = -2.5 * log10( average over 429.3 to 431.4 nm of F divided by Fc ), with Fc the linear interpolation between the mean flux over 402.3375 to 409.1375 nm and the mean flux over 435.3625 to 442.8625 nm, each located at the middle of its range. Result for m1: 0.33 mag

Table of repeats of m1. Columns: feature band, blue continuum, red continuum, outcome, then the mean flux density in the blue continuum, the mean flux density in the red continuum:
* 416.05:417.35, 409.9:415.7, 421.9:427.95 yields 0.09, 11.1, 11.7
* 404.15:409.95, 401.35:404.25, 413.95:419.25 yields 0.04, 11.5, 10.6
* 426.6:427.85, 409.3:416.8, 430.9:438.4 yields 0.09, 11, 13.2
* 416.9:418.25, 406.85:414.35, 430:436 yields 0.13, 11.1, 12.3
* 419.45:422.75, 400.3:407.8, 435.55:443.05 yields 0.08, 10.9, 13.8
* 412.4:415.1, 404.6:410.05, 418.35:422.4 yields -0.02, 10.8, 11.4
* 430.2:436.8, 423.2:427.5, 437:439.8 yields -0.03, 11.9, 12.8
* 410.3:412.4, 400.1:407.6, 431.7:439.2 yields 0.03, 10.9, 13.3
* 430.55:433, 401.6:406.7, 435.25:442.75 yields 0.13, 11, 13.7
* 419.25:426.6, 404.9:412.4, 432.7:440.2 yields 0.05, 10.8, 13.5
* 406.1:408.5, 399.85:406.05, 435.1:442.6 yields 0.11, 11.1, 13.7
